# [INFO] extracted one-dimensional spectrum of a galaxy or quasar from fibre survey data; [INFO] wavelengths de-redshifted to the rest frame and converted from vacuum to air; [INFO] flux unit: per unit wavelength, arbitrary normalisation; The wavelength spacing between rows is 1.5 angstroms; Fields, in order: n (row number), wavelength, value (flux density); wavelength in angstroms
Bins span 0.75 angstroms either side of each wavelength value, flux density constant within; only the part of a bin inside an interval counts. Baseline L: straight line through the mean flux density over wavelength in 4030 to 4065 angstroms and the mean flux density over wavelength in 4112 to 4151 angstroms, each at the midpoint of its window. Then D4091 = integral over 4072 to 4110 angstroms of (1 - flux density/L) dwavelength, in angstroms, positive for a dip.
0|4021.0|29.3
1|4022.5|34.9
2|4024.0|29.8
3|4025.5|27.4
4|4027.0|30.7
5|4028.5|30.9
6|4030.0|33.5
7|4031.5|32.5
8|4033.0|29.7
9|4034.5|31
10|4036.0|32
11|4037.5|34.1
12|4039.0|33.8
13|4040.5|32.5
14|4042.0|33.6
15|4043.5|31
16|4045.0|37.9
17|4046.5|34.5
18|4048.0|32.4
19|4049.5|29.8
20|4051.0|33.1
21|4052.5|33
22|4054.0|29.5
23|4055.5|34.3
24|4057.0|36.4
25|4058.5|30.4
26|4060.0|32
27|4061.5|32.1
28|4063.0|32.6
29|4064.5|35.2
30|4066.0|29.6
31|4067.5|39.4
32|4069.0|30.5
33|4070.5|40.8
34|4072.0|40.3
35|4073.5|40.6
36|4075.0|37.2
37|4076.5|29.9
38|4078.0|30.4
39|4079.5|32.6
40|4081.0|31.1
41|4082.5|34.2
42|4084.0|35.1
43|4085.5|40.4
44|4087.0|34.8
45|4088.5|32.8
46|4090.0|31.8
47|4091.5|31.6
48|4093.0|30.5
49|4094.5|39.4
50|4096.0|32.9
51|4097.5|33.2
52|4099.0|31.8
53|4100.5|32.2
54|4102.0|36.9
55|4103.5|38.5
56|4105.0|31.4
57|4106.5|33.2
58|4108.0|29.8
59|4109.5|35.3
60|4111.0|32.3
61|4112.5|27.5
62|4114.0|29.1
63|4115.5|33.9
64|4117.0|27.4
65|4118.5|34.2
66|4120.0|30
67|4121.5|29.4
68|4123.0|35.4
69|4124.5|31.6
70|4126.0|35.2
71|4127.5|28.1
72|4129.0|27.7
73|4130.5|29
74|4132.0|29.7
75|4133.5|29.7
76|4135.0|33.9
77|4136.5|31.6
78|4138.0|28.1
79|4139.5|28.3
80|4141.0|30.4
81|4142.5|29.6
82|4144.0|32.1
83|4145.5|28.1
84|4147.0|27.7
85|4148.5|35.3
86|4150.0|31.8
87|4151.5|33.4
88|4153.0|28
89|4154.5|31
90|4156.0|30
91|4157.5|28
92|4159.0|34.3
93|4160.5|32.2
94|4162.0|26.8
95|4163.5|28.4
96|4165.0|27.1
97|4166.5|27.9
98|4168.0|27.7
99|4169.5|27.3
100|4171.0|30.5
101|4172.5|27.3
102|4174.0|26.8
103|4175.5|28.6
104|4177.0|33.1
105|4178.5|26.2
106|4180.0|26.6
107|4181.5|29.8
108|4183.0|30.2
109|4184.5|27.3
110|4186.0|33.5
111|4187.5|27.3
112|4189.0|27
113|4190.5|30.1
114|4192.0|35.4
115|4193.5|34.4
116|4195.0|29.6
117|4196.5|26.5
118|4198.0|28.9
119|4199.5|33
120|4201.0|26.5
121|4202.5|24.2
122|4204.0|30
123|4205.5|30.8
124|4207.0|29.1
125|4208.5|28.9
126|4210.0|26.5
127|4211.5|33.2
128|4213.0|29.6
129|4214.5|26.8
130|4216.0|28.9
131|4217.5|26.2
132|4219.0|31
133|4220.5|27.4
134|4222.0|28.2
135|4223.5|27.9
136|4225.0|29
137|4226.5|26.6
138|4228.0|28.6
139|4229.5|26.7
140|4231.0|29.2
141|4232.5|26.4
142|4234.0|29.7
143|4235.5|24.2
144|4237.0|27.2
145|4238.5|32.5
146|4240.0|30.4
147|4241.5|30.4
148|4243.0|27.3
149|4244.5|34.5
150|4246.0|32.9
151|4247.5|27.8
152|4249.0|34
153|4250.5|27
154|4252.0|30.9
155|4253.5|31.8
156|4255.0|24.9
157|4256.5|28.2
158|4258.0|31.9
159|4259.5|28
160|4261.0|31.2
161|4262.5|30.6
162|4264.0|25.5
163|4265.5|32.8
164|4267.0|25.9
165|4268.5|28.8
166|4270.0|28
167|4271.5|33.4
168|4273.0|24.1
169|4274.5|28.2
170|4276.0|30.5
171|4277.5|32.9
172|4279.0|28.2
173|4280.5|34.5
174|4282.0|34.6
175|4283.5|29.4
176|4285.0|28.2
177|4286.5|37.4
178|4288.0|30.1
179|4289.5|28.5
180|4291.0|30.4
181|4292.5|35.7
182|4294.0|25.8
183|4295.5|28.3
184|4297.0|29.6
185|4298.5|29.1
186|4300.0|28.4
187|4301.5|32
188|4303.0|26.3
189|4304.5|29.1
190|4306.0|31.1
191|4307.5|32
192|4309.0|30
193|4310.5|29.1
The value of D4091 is -2.9 angstroms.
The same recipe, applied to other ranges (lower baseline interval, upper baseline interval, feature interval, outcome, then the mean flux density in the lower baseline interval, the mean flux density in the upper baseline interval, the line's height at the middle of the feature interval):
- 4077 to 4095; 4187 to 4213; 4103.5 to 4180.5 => 3.3 angstroms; 33.6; 29.5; 31.6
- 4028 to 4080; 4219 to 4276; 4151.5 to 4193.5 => 1.9 angstroms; 33.4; 29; 30.7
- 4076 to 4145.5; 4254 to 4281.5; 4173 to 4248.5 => 3.1 angstroms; 32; 29.4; 30.3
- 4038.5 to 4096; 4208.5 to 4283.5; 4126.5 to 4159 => 1.7 angstroms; 33.9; 29.3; 31.9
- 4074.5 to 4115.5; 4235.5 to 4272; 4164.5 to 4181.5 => 1.8 angstroms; 33.2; 29.7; 31.5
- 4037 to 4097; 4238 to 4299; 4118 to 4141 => 1.4 angstroms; 33.8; 30.1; 32.7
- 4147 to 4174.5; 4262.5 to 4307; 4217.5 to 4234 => 0.9 angstroms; 29.6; 29.9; 29.8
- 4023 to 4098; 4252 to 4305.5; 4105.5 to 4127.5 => 0.5 angstroms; 33.3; 29.8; 32.4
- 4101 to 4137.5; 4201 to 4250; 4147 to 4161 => -0.3 angstroms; 31.7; 28.9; 30.8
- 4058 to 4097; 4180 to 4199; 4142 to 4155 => 0.3 angstroms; 34.2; 29.9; 31.5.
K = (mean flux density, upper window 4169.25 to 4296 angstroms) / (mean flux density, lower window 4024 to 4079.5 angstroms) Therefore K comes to 0.9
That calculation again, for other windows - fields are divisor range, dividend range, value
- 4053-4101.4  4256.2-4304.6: 0.88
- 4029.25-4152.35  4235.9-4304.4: 0.92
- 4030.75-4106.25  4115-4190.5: 0.89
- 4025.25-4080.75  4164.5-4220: 0.87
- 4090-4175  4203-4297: 0.95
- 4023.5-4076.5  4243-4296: 0.91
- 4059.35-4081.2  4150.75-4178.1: 0.85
